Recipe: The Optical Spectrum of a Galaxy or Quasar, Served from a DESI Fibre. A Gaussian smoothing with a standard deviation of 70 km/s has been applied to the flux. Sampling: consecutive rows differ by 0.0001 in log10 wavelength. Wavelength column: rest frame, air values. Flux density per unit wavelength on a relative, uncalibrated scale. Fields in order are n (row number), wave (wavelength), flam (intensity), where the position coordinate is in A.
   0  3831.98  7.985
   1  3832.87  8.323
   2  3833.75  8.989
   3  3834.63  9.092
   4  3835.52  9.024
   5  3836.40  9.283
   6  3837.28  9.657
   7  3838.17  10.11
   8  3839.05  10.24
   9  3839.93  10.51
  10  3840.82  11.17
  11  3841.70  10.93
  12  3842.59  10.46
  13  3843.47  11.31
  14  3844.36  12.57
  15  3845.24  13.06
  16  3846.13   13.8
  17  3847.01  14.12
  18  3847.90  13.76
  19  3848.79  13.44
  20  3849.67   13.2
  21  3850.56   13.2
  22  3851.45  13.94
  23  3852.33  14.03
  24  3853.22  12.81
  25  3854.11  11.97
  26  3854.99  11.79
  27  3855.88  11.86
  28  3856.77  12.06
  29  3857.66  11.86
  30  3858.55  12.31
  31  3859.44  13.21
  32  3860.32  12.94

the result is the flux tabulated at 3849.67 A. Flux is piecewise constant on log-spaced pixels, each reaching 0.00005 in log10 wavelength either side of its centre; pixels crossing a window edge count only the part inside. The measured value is 13.2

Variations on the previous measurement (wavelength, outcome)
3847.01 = 14.12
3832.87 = 8.323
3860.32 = 12.94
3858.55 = 12.31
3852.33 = 14.03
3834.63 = 9.092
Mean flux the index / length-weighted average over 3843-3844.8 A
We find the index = 11.9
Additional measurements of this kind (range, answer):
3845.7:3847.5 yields 14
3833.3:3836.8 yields 9.1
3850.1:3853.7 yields 13.5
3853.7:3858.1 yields 11.9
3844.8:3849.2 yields 13.6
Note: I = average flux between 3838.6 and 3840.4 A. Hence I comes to 10.4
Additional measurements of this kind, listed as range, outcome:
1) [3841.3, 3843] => 10.7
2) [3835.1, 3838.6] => 9.52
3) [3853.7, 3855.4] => 11.9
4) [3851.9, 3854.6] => 12.9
